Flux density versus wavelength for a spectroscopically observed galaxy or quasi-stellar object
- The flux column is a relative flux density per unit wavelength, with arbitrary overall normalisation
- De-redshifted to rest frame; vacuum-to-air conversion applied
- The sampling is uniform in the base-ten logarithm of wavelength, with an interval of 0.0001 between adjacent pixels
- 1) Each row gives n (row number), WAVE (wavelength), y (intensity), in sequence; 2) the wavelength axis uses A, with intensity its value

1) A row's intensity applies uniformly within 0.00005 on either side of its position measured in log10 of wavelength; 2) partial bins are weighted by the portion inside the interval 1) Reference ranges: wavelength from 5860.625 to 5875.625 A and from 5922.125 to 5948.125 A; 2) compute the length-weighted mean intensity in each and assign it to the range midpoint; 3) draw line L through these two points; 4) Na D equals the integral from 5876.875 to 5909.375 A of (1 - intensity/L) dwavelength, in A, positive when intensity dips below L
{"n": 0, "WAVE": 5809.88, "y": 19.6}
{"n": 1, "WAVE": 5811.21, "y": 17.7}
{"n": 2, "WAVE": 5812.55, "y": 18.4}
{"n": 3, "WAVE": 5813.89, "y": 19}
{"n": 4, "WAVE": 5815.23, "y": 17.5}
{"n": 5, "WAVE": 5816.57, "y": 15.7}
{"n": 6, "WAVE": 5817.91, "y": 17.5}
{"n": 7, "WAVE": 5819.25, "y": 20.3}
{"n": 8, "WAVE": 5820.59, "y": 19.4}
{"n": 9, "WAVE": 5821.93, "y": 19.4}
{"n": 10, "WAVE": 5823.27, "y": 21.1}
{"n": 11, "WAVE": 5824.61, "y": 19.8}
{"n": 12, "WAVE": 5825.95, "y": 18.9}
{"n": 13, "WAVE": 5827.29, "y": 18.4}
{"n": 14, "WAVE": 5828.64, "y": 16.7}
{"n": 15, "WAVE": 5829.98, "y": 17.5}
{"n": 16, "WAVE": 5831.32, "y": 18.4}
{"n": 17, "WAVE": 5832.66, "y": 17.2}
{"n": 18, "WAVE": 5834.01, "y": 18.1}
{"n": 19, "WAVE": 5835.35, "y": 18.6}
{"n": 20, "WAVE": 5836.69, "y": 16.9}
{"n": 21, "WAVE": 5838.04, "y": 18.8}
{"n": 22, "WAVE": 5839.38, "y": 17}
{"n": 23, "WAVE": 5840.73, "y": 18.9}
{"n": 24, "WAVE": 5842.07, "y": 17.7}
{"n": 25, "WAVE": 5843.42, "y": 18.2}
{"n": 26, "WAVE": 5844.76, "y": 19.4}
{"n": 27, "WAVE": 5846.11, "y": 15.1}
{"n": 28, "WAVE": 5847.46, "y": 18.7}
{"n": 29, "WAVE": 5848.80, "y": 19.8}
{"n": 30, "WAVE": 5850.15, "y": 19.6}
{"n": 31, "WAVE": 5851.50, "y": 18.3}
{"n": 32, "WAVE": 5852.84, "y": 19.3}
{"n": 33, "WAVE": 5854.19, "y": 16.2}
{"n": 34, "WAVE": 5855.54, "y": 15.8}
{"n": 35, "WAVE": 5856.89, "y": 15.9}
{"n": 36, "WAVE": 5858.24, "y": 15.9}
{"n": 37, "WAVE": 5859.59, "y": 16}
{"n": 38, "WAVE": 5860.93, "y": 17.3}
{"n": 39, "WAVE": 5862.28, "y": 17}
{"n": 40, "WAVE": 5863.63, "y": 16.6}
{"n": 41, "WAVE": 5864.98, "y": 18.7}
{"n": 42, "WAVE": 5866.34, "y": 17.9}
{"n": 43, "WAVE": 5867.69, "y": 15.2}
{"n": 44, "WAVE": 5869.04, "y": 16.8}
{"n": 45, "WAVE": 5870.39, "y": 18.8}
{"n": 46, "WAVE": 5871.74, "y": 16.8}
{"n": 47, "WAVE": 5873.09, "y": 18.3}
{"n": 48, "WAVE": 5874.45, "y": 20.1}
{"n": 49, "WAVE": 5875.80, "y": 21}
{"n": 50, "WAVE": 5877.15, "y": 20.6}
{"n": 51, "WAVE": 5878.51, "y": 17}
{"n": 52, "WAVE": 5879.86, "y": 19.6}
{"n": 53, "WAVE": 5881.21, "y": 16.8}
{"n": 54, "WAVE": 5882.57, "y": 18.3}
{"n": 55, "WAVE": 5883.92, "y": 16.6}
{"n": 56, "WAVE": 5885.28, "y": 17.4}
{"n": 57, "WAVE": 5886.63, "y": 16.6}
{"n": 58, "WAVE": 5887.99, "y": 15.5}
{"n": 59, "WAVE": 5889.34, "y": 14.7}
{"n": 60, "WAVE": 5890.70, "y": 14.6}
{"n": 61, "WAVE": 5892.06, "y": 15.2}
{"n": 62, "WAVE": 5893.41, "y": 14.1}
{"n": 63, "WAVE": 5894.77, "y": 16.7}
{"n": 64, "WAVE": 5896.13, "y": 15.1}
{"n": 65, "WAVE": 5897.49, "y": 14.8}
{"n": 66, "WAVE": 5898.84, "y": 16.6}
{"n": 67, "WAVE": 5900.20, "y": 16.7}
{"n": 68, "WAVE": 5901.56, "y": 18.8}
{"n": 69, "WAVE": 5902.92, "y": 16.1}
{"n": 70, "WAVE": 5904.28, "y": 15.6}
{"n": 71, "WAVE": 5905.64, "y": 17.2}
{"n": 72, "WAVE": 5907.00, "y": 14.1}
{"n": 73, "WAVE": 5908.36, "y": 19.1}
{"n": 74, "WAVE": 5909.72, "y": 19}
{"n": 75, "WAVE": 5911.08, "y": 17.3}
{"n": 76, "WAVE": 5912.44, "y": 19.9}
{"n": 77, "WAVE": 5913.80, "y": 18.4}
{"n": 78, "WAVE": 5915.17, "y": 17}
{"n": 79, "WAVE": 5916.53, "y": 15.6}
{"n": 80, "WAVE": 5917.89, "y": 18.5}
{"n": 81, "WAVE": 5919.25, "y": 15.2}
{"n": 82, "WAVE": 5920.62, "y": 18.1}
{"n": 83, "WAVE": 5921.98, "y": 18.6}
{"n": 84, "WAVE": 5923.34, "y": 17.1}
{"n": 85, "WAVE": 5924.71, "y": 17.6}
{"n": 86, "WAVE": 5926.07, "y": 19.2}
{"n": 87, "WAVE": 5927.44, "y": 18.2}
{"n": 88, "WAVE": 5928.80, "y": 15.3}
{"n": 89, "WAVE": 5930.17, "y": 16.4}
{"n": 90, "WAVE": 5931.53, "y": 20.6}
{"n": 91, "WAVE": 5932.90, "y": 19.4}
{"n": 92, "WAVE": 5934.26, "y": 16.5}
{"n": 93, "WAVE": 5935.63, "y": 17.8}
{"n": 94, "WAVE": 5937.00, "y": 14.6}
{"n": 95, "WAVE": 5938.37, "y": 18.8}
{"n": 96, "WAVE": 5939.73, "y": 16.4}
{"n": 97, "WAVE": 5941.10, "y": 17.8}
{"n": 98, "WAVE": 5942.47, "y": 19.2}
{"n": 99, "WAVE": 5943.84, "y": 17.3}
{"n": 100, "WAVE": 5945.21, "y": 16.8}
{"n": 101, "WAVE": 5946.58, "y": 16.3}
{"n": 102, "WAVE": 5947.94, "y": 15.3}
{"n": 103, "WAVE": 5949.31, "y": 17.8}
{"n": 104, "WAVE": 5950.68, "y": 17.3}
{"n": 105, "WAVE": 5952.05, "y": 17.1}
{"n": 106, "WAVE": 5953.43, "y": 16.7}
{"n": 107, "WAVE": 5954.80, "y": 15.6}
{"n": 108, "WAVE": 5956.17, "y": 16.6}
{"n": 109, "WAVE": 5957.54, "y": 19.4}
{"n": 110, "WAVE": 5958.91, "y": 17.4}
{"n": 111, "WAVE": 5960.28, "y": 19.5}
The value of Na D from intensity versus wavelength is 2.0 A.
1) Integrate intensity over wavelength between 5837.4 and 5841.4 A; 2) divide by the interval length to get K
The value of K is 18.2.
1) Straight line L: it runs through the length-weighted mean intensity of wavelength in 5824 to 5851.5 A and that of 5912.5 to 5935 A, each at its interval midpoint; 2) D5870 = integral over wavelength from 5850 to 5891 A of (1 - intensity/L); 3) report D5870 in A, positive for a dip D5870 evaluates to 1.4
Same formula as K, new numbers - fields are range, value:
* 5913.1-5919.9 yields 17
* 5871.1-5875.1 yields 18.4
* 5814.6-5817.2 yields 16.6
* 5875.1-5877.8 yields 20.8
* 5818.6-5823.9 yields 20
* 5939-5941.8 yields 17.2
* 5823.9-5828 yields 19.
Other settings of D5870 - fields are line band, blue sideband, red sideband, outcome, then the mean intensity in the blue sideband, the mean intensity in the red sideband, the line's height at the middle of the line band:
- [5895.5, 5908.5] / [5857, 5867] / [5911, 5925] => 0.8 A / 17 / 17.6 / 17.4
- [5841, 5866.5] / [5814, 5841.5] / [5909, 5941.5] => 0.8 A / 18.3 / 17.6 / 18.1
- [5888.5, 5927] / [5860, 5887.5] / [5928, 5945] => 1.8 A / 17.8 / 17.5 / 17.7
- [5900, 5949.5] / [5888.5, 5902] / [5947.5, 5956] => -3.7 A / 15.7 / 16.7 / 16.2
